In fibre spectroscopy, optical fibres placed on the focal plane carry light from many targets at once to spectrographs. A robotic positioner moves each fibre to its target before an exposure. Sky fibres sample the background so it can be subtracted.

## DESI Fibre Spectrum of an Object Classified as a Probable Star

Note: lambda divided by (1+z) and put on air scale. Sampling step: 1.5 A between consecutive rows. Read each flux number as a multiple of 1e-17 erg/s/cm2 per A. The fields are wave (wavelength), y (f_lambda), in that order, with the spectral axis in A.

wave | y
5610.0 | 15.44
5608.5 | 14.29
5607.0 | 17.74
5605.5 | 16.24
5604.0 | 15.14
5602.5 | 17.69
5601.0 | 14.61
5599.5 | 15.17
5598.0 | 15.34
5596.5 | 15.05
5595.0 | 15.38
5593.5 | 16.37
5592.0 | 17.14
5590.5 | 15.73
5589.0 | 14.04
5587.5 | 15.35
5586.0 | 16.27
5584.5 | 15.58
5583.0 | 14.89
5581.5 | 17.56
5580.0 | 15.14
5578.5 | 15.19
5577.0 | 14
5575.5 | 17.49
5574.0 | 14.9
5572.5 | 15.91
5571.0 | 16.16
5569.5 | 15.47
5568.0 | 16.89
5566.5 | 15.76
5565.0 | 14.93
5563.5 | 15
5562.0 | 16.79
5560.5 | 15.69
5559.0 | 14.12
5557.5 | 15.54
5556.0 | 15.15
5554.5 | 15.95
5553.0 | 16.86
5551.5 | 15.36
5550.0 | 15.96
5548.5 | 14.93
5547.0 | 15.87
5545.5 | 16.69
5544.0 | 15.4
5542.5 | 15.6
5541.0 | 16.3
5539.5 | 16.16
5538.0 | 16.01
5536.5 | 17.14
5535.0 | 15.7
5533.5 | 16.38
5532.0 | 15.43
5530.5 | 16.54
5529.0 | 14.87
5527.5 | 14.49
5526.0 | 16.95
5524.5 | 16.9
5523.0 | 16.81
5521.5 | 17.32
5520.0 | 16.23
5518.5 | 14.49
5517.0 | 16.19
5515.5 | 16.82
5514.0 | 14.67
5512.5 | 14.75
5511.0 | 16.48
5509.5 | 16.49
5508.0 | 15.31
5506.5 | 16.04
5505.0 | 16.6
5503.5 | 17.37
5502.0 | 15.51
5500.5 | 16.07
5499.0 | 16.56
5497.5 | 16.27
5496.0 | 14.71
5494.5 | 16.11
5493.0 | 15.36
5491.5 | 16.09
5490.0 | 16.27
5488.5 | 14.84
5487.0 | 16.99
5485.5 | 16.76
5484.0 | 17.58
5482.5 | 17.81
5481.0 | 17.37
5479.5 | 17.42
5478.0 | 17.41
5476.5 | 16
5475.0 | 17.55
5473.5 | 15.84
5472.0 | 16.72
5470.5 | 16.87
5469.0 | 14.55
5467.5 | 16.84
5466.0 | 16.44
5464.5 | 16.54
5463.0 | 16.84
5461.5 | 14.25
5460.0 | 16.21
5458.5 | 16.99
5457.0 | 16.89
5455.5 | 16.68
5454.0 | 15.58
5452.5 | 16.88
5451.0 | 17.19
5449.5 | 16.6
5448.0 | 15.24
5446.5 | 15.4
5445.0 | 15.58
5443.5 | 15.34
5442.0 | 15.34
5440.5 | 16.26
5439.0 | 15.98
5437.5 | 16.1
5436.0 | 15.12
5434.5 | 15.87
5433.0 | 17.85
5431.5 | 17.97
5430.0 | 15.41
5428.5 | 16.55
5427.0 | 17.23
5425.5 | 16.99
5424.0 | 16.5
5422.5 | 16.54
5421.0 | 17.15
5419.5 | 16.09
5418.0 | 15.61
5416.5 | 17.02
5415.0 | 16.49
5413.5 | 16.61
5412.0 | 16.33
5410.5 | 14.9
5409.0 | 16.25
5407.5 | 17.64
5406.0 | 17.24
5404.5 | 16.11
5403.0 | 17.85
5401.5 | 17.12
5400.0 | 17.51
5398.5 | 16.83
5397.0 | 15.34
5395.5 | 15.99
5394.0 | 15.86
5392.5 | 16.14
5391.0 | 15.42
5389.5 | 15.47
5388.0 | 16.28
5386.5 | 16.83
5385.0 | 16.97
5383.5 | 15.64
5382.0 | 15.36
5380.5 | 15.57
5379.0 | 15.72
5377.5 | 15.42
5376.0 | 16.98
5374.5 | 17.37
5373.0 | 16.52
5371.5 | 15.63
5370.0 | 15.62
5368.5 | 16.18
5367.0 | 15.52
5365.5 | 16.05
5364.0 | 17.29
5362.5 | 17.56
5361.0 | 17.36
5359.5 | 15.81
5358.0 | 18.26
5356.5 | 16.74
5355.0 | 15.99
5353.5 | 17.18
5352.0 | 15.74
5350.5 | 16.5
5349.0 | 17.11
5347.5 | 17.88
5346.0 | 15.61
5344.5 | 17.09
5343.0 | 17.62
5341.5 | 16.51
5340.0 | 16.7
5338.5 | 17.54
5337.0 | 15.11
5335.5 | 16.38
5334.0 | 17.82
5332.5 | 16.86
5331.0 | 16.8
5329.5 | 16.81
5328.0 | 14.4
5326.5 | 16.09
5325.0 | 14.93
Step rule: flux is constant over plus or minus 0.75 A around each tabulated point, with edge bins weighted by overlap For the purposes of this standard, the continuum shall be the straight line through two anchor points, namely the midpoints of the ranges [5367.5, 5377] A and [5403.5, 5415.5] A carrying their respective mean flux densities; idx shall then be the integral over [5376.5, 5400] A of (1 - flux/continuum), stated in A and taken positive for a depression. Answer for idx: 0.6 A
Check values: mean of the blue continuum 16.3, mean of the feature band 16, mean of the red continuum 16.5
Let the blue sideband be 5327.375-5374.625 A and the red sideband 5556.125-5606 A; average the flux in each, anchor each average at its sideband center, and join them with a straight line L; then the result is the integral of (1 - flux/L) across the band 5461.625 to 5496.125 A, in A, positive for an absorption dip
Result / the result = -0.8 A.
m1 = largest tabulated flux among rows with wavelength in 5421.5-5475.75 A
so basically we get 17.97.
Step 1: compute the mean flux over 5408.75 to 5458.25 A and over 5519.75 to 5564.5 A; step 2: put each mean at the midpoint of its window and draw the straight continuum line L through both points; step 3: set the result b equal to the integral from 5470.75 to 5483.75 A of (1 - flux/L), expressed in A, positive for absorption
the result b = -0.7 A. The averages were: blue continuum 16.3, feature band 17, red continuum 15.9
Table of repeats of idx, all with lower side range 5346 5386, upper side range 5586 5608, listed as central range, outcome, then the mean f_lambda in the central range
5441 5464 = 0.2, 16.1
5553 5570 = 0.3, 15.6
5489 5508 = 0.0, 16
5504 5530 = 0.0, 16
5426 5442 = -0.1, 16.4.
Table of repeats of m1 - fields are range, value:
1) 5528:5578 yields 17.49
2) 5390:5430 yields 17.85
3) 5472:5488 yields 17.81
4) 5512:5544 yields 17.32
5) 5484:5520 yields 17.58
